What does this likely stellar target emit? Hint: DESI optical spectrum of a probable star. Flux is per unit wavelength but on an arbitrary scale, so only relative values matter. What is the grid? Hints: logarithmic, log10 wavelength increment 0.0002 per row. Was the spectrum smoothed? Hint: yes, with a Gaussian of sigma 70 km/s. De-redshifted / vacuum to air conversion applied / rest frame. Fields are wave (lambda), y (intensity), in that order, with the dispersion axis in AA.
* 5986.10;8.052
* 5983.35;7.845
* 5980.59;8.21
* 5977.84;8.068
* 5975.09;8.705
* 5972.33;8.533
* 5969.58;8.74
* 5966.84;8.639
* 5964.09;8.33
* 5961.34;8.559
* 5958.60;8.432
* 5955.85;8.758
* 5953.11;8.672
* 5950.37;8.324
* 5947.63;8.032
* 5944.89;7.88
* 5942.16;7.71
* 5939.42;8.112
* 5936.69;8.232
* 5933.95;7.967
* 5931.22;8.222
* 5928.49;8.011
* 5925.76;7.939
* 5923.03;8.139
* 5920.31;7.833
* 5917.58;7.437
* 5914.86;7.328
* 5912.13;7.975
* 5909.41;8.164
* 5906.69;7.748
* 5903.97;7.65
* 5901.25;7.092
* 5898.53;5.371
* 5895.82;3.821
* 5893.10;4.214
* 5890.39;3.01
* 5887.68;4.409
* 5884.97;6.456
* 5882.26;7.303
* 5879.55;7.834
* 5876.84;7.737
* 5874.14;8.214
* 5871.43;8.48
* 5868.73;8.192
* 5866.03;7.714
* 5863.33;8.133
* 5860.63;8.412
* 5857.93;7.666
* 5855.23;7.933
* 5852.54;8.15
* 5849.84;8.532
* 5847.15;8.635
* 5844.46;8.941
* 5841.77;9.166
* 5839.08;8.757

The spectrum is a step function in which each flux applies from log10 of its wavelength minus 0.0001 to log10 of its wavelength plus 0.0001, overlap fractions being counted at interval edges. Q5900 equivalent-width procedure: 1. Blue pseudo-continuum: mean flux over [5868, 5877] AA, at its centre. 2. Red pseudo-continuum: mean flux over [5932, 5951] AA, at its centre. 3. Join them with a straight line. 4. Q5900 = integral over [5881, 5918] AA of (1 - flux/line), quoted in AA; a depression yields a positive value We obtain 8.56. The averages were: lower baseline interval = 8.21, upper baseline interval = 8.03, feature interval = 6.25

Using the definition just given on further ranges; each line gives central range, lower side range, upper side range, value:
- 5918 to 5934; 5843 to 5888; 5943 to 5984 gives 0.40 AA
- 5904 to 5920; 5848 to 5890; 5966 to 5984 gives 0.37 AA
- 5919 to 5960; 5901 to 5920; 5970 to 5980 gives -0.69 AA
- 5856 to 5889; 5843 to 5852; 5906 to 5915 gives 3.16 AA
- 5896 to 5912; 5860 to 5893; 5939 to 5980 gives 0.99 AA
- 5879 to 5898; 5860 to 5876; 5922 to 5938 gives 6.90 AA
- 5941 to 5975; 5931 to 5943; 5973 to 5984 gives -1.06 AA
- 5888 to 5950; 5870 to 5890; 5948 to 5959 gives 5.48 AA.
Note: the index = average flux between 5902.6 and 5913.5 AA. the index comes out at 7.88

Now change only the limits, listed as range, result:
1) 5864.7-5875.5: 8.15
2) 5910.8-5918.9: 7.58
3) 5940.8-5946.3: 7.8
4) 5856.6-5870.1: 8.03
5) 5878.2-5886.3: 7.2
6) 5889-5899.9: 4.11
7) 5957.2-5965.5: 8.43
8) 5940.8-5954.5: 8.13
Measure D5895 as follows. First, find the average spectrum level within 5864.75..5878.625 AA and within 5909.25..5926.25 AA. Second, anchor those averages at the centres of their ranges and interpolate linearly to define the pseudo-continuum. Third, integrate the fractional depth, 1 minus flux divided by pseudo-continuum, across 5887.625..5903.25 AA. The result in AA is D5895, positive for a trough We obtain 6.2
